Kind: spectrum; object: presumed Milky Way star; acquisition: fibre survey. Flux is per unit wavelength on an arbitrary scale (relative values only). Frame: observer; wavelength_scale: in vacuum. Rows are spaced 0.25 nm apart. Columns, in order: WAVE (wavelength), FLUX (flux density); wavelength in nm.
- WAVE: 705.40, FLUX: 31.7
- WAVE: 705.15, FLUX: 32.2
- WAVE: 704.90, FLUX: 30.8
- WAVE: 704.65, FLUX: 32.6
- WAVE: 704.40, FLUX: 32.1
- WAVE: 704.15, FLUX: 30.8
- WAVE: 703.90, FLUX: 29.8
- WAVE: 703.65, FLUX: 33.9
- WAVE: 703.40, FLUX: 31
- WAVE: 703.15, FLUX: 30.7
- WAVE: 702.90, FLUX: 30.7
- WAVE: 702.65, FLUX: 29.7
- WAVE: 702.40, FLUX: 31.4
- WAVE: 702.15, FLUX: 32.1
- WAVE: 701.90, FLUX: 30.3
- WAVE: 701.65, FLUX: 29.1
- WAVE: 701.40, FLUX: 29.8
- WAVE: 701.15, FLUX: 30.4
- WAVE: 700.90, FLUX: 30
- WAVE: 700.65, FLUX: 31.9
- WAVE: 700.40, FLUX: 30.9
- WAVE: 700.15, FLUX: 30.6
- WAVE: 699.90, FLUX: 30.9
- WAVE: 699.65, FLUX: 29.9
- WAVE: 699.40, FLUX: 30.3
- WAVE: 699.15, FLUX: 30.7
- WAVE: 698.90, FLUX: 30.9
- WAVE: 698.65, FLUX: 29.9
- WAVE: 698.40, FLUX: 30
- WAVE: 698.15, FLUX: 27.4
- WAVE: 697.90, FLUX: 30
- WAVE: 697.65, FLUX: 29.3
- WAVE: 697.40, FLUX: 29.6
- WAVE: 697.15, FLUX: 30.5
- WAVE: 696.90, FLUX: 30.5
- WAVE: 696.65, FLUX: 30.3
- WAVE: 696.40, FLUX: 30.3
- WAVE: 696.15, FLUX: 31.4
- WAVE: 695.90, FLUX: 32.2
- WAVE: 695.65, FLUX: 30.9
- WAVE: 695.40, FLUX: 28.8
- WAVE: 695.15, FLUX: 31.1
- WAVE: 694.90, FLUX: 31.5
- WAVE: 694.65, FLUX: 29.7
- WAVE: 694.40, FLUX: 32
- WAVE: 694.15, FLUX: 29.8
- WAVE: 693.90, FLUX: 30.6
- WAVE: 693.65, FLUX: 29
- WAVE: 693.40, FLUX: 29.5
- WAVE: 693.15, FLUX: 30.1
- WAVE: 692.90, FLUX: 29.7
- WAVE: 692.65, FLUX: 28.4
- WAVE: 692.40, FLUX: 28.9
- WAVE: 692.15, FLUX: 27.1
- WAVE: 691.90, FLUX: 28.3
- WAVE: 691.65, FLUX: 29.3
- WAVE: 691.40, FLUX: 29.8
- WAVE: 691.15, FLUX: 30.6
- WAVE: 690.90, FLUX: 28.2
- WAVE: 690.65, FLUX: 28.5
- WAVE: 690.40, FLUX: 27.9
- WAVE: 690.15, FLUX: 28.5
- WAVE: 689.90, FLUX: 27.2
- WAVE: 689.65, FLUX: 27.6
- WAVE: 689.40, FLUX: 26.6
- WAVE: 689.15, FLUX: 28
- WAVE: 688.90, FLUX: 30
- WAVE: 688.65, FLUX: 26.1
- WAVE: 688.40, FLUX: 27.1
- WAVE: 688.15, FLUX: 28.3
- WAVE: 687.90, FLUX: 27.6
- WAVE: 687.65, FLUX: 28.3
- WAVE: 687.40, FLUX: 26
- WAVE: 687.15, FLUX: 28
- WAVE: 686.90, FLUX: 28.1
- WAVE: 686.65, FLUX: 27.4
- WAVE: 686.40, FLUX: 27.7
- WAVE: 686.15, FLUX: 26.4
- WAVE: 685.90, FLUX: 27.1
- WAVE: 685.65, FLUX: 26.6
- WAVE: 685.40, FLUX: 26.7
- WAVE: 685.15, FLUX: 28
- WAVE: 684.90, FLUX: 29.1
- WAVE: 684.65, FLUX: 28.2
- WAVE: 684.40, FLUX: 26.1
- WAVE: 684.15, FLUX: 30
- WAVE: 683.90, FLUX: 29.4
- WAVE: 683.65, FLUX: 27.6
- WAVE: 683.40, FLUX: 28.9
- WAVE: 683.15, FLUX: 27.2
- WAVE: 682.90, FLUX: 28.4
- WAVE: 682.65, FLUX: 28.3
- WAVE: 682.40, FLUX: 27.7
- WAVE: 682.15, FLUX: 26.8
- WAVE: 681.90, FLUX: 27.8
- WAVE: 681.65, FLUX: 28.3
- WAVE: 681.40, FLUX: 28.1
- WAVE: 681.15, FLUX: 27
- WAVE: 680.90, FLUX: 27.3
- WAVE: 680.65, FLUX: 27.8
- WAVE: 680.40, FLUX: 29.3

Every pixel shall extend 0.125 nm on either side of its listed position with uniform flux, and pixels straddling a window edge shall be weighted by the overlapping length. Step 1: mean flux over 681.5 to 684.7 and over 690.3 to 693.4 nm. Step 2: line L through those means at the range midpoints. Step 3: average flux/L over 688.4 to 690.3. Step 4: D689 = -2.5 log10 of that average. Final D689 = 0.04 mag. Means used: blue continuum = 28.1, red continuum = 28.9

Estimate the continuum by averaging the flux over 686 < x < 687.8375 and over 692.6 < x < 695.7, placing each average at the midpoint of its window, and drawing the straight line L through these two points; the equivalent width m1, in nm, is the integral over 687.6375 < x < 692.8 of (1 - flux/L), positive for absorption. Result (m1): 0.078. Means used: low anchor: 27.4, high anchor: 30.1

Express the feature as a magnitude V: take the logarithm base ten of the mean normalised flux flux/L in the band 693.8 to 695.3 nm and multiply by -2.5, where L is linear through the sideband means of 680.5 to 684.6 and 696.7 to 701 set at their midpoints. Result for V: -0.04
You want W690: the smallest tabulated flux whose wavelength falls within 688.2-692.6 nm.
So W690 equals 26.1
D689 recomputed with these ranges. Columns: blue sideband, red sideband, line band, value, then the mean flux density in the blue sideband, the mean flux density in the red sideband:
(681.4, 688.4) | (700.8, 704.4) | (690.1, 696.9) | -0.019 mag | 27.8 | 30.7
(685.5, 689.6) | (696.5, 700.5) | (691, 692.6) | -0.018 mag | 27.5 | 30.1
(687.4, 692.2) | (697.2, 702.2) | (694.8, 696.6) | -0.054 mag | 28.1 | 30.2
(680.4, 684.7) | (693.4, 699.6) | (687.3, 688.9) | 0.054 mag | 28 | 30.3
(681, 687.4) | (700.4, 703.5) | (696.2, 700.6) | -0.005 mag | 27.8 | 30.6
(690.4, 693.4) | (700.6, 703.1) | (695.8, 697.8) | -0.028 mag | 29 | 30.5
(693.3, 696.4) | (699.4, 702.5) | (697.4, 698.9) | 0.039 mag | 30.5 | 30.6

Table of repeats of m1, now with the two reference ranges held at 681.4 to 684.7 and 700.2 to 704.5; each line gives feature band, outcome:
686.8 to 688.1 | 0.05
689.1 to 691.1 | 0.08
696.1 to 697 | -0.02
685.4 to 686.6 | 0.06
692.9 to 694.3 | -0.01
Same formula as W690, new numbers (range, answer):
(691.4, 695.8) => 27.1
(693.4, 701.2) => 27.4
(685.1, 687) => 26.4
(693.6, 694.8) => 29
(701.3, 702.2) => 29.1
